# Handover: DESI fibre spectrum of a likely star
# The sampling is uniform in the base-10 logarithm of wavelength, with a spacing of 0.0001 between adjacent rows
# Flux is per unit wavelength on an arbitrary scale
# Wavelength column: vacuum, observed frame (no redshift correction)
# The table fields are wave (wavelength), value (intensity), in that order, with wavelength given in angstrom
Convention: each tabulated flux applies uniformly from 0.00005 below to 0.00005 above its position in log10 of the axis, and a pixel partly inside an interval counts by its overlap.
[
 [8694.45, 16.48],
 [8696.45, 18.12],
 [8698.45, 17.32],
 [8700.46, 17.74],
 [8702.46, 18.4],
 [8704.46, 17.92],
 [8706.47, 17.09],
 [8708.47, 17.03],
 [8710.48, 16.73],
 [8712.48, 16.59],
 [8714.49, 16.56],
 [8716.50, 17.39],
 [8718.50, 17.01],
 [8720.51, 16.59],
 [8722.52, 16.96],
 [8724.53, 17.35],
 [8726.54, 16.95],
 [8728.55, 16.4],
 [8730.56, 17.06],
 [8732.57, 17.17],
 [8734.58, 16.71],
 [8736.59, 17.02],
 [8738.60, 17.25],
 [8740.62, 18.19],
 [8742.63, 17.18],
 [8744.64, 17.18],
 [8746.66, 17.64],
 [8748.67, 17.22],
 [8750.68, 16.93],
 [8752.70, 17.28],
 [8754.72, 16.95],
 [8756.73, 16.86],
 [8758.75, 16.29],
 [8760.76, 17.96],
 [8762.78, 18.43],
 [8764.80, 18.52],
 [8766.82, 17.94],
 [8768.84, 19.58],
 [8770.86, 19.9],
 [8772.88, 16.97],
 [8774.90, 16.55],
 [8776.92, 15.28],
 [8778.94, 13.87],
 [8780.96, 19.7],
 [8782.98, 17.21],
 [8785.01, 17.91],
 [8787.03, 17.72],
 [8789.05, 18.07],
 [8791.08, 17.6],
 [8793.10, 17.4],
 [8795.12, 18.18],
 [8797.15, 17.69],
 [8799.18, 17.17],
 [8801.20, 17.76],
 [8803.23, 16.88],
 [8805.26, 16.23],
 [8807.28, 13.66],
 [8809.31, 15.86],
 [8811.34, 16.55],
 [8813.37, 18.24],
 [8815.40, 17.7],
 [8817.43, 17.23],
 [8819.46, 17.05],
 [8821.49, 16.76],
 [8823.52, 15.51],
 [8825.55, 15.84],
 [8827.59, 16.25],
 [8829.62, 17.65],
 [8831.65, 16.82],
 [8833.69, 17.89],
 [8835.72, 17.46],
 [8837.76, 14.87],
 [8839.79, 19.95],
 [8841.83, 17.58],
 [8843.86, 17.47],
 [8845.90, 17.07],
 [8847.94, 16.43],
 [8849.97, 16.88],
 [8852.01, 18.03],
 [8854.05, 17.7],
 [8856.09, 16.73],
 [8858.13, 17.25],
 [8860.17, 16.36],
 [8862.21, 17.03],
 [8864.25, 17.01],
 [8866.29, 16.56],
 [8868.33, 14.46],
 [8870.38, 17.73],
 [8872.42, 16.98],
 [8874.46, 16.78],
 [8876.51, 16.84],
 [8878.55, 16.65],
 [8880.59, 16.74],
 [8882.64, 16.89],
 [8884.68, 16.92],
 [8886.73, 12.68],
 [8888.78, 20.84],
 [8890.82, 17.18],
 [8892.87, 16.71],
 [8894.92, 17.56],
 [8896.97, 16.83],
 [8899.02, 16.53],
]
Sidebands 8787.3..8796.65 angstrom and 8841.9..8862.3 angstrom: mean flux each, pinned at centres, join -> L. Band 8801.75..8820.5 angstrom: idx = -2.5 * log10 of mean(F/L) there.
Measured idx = 0.06 mag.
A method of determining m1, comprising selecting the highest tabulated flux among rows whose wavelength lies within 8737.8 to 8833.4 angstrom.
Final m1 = 19.9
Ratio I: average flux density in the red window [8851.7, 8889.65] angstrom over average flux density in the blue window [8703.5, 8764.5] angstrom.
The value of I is 0.98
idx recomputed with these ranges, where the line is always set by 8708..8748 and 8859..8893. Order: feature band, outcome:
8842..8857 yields -0.03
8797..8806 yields -0.01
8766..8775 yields -0.09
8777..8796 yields -0.03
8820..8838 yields 0.01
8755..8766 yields -0.04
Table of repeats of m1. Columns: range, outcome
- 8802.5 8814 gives 18.24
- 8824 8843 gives 19.95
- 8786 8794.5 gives 18.07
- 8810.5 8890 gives 20.84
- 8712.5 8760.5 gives 18.19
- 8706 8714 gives 17.09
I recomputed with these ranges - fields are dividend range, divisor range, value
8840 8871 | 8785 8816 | 0.99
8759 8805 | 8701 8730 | 1.03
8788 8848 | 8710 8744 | 1.00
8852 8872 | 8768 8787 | 0.97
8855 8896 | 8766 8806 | 0.96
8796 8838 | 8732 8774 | 0.95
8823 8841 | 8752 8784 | 0.97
